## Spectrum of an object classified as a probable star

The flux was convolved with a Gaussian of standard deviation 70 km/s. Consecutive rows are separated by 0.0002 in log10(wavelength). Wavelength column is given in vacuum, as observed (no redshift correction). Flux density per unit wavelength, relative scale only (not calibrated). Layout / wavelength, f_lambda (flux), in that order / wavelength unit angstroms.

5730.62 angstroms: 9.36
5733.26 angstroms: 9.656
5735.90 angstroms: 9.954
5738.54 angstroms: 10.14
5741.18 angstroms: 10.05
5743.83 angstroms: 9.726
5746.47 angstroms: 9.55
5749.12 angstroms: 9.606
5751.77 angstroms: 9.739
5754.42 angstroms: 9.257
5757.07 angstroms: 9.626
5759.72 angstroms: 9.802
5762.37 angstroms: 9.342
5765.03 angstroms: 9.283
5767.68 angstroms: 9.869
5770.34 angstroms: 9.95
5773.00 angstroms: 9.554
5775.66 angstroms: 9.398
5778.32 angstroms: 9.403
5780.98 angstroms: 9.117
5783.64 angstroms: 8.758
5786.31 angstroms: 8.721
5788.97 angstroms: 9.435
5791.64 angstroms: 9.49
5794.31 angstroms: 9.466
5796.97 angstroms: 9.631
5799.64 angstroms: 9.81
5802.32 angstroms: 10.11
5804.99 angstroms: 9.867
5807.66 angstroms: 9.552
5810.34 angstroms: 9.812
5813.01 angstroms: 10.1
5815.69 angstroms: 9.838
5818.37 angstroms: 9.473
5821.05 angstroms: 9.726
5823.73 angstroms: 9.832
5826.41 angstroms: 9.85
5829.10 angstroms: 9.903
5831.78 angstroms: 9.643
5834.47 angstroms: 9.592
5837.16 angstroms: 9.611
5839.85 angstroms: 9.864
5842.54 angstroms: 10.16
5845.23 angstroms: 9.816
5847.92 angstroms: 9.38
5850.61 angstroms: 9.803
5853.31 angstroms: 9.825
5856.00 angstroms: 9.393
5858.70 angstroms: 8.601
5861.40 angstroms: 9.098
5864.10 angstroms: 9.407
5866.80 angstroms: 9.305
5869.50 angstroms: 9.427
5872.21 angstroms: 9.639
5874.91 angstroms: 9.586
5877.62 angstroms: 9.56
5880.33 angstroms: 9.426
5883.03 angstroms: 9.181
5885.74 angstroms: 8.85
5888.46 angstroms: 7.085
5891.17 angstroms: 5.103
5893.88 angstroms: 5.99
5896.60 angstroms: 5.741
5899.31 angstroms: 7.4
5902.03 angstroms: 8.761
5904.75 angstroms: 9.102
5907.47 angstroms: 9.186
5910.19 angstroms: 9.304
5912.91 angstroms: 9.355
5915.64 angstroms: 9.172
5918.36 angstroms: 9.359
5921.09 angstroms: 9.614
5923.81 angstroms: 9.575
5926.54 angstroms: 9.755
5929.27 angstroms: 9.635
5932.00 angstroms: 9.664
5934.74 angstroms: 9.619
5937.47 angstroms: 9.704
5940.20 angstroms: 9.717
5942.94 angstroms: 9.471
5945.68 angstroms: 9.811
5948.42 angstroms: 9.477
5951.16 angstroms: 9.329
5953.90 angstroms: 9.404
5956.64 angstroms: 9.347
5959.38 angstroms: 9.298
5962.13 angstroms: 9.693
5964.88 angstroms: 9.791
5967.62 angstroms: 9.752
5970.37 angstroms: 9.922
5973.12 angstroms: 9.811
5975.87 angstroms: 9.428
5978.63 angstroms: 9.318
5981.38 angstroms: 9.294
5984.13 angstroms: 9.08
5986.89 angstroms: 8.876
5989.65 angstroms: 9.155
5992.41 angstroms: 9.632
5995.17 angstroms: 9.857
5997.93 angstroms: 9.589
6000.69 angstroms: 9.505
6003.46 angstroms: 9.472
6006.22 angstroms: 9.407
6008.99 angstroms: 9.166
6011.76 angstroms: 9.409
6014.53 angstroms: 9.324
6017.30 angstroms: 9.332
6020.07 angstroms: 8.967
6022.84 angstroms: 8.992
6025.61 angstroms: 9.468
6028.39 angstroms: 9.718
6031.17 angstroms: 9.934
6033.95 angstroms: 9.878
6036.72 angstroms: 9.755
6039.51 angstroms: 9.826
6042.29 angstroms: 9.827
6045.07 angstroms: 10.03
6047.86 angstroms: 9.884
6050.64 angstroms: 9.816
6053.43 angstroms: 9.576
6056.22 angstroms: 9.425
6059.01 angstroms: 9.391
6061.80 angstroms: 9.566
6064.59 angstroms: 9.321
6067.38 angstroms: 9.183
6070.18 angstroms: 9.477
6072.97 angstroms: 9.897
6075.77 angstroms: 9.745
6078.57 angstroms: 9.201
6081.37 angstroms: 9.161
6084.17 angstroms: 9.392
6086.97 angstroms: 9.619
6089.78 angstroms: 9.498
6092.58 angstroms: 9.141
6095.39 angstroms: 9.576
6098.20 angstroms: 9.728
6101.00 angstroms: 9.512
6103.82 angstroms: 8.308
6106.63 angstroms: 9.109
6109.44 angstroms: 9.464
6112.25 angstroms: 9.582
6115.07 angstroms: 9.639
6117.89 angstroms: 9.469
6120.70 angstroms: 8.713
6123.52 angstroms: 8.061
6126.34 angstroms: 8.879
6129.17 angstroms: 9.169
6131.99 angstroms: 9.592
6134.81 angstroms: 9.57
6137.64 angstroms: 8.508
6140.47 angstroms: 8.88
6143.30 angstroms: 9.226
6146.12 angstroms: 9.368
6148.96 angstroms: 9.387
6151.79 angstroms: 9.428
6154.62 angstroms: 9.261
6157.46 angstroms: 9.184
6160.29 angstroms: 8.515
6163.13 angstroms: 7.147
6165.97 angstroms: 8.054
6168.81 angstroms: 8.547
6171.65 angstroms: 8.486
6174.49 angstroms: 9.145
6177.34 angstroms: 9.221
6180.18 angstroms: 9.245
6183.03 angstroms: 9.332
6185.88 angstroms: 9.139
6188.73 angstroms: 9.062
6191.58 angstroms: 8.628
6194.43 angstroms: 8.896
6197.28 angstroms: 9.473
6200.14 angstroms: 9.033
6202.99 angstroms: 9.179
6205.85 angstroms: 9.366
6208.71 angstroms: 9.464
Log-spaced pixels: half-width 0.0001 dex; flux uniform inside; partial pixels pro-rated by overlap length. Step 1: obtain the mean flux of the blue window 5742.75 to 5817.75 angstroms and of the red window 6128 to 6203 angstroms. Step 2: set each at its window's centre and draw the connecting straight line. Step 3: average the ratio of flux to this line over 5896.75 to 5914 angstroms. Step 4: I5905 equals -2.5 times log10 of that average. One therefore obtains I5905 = 0.09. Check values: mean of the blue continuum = 9.56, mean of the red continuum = 8.98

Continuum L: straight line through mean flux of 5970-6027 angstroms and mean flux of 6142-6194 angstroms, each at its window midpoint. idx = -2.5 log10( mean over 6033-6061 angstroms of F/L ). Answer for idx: -0.06 mag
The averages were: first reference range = 9.37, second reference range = 8.91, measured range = 9.74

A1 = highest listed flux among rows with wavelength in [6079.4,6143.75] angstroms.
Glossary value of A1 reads 9.728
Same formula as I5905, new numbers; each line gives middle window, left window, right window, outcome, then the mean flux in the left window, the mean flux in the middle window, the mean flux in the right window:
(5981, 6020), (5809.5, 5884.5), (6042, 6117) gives 0.02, 9.6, 9.35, 9.48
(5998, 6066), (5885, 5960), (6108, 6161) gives -0.06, 8.85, 9.54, 9.16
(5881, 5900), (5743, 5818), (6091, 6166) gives 0.30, 9.56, 7.12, 9.07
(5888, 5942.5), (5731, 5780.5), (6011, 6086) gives 0.11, 9.65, 8.69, 9.54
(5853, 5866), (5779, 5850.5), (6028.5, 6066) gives 0.05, 9.64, 9.22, 9.71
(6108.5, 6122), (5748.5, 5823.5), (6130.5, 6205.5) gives -0.04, 9.57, 9.38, 8.99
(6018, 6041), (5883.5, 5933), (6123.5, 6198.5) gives -0.10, 8.49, 9.56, 8.96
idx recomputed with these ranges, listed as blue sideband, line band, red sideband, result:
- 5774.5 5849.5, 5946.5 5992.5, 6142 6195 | -0.02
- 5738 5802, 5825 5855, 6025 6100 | -0.02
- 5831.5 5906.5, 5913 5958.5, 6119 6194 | -0.08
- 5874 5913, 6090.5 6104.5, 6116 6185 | -0.06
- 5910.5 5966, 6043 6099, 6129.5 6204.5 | -0.04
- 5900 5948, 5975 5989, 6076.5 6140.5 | 0.02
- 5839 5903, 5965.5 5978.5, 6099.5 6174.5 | -0.10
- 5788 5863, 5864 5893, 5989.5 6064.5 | 0.11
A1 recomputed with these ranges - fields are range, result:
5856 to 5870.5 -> 9.427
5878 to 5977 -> 9.922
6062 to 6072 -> 9.477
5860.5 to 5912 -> 9.639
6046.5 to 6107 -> 9.897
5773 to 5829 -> 10.11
